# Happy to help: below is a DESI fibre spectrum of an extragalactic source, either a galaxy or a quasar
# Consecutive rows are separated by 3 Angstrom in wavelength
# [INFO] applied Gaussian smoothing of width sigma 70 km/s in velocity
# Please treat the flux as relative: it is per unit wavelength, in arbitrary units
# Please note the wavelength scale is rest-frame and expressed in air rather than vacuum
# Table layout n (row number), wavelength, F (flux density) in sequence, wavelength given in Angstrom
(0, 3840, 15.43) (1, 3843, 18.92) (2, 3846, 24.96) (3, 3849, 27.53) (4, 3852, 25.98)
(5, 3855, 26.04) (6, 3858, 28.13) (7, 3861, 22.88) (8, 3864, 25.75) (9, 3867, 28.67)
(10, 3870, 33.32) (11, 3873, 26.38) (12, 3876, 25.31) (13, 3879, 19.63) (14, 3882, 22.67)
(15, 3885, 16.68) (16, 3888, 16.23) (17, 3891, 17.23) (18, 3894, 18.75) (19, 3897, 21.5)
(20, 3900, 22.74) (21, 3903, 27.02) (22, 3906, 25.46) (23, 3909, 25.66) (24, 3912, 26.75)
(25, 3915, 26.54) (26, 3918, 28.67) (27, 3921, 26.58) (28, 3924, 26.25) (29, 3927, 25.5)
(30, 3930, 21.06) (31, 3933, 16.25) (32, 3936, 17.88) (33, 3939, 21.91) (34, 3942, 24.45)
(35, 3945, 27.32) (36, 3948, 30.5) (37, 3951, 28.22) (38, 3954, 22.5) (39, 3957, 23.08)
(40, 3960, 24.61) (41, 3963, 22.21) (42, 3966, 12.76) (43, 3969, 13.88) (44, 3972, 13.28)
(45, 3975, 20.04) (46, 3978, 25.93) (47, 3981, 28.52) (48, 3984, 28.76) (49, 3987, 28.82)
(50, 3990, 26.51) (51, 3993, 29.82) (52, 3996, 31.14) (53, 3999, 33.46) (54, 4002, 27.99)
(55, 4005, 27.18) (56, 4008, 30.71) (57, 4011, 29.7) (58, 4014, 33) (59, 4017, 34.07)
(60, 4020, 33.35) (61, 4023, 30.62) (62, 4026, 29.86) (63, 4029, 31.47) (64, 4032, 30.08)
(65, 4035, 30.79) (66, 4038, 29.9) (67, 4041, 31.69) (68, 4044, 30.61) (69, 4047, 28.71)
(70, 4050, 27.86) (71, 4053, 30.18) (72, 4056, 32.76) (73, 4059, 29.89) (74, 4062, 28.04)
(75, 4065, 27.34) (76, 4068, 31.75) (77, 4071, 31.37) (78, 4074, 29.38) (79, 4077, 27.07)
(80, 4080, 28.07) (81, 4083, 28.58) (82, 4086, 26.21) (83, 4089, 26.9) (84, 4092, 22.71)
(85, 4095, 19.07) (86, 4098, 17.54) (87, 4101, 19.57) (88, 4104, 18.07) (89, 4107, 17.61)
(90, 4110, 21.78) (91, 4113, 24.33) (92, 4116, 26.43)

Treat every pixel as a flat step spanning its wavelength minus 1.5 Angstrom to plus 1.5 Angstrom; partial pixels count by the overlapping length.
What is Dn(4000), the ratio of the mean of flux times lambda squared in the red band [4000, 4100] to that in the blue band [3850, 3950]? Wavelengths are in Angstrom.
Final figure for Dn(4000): 1.3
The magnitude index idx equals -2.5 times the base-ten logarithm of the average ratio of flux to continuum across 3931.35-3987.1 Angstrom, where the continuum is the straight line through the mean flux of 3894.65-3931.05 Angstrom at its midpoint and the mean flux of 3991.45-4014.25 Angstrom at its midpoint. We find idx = 0.23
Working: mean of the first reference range 25.2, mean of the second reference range 30.2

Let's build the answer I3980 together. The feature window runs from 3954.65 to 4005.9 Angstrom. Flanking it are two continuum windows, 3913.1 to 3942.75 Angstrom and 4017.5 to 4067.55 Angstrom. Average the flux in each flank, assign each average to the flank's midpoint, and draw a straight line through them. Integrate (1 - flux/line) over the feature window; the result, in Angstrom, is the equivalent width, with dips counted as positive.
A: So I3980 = 4.2 Angstrom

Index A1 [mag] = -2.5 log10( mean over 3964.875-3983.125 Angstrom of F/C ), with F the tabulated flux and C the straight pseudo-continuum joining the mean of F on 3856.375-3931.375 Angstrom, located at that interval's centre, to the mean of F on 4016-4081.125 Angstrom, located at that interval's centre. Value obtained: 0.37 mag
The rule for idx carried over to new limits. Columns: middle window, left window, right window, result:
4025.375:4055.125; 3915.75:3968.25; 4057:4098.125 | -0.159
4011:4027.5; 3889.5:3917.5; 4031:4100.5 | -0.193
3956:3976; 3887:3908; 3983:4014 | 0.412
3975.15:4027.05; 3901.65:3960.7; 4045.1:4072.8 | -0.082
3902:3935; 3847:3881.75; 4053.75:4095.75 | 0.072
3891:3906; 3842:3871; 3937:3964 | 0.152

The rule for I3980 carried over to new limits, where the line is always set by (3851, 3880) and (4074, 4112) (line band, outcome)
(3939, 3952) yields -0.9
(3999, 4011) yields -2.5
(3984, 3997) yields -2.4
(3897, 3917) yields 0.2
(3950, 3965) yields 0.8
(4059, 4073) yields -3.7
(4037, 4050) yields -3.4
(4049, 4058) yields -2.6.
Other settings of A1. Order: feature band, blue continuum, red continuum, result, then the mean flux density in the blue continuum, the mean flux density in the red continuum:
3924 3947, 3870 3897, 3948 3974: -0.085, 21.1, 20.7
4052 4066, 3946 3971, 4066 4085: -0.056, 22.1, 29.2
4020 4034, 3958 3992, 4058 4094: -0.216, 22.4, 28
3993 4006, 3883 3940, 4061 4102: -0.228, 22.6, 26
